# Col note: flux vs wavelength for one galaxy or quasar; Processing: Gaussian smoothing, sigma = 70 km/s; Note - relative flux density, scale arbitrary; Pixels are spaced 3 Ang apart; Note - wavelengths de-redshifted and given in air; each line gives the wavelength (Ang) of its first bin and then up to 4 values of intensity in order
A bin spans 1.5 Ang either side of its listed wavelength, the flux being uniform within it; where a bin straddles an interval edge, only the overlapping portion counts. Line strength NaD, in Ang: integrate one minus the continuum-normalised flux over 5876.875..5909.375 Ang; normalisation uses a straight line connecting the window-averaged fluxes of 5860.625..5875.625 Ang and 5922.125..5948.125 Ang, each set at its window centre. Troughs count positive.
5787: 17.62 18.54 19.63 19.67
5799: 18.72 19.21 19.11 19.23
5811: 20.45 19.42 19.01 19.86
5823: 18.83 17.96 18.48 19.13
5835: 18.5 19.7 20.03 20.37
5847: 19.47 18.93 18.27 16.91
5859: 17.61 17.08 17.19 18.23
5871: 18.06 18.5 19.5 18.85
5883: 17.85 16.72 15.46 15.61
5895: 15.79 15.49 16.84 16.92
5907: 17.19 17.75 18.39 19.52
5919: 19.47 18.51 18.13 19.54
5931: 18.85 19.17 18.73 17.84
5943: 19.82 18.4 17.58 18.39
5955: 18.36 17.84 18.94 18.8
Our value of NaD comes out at 2.4 Ang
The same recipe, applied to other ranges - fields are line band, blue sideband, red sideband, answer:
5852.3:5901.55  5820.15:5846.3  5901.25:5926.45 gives 3.6 Ang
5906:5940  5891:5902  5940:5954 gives -2.8 Ang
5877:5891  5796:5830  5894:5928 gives 0.6 Ang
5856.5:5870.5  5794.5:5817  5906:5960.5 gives 1.1 Ang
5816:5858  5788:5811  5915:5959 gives 0.3 Ang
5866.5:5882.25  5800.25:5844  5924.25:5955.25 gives 0.3 Ang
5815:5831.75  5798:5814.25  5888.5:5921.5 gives 0.1 Ang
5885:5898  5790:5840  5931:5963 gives 2.1 Ang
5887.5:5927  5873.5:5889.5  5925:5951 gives 2.0 Ang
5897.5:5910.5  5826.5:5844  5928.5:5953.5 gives 1.4 Ang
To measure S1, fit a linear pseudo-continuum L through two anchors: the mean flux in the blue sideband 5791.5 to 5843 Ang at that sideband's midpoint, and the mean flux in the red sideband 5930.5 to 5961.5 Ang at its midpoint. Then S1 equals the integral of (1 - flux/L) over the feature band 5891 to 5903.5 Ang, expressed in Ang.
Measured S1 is 1.84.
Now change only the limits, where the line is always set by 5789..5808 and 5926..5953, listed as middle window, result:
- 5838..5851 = -0.5 Ang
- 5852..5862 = 0.8 Ang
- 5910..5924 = 0.0 Ang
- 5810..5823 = -0.3 Ang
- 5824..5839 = 0.3 Ang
